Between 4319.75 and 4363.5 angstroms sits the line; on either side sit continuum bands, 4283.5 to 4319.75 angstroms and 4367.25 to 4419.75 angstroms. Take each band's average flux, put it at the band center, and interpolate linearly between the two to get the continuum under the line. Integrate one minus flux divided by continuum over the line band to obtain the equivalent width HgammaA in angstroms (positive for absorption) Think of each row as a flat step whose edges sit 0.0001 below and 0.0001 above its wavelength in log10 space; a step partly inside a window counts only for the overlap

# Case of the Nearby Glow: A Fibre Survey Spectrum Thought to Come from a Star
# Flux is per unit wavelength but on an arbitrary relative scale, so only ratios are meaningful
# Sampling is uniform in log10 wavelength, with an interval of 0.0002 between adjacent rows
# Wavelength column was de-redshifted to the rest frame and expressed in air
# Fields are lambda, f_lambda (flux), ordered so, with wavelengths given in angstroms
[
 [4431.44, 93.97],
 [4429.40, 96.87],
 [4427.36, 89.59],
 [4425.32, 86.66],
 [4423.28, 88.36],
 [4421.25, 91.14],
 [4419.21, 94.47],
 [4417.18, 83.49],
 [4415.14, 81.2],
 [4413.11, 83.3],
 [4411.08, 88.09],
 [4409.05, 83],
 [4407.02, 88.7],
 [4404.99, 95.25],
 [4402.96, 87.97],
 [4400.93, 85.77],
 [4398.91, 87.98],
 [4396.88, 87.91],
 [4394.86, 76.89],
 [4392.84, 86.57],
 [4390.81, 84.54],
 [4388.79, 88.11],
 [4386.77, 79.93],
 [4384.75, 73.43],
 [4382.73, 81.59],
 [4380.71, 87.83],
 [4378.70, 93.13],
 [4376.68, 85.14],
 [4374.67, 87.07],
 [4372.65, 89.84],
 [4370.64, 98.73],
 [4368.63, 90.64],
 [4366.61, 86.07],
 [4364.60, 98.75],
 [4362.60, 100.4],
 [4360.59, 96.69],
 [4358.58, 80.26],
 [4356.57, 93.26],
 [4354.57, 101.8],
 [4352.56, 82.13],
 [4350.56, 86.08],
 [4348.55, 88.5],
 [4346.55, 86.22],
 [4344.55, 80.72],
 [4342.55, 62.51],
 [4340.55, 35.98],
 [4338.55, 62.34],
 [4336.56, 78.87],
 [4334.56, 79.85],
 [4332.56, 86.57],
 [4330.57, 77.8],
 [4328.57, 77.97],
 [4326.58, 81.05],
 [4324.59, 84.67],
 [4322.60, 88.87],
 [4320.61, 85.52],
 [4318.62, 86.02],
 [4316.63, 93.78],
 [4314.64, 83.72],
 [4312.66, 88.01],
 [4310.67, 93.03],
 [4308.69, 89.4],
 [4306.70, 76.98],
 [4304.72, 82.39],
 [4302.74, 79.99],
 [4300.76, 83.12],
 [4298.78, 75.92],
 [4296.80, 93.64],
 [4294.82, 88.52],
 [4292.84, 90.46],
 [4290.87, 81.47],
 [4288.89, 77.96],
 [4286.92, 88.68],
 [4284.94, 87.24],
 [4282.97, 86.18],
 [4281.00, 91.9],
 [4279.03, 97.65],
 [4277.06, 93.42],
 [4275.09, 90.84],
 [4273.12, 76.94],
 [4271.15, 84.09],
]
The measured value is 2.18 angstroms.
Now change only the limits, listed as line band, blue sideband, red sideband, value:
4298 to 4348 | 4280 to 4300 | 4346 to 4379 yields 4.6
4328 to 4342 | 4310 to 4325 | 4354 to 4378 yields 2.9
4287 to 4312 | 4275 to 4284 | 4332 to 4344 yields -0.3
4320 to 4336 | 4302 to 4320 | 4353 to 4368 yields 1.1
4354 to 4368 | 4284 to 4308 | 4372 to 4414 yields -1.4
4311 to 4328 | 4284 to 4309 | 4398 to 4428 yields -0.3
